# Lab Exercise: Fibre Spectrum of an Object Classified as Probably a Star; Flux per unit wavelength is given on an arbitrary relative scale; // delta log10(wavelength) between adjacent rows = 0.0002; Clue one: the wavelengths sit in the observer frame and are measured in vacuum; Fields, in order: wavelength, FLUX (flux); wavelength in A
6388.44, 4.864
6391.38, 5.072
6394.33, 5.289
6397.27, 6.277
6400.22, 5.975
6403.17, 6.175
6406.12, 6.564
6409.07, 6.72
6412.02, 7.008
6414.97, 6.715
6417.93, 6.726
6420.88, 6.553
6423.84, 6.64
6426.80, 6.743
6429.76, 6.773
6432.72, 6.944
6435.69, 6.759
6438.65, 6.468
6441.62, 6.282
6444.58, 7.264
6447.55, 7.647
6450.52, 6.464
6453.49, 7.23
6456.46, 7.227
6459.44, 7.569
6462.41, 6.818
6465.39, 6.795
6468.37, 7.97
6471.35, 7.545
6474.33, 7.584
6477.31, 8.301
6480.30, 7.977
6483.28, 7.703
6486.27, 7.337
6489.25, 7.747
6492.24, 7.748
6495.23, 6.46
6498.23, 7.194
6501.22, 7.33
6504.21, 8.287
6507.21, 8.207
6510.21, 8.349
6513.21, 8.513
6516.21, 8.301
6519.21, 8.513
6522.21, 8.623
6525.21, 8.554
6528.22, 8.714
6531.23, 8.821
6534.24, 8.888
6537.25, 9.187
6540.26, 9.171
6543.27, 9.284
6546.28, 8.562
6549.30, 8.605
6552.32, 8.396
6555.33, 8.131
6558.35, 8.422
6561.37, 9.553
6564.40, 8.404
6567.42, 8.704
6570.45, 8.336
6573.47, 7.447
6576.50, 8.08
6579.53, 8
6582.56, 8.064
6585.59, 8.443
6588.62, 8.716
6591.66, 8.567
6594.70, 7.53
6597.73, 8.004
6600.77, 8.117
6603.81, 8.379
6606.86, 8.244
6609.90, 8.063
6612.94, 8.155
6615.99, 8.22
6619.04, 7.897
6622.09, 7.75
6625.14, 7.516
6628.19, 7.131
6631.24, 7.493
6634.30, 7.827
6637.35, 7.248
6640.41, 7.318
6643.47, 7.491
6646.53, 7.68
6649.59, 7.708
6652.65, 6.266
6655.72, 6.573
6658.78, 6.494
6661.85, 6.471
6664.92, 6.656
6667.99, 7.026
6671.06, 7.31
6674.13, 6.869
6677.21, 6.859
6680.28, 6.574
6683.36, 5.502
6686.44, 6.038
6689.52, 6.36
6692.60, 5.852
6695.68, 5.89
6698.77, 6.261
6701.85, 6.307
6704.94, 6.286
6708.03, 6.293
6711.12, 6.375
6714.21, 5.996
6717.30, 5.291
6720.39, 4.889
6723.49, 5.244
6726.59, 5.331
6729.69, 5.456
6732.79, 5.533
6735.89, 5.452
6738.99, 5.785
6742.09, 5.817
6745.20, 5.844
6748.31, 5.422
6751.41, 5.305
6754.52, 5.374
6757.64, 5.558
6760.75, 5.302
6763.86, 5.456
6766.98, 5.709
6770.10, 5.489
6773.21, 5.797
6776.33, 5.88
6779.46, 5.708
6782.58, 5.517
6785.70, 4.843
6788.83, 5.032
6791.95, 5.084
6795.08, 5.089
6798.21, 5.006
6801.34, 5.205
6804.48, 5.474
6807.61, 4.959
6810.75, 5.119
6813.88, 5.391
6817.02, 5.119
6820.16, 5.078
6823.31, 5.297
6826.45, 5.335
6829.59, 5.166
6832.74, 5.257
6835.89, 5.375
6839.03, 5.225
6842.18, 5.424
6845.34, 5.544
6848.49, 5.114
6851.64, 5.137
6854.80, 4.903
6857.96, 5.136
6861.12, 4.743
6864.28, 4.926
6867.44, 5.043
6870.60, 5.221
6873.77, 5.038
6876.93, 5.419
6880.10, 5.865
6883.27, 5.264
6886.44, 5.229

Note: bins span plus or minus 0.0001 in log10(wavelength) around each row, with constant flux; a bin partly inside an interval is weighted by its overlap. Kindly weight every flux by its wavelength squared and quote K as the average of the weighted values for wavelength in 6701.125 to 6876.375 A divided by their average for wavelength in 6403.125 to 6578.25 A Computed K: 0.76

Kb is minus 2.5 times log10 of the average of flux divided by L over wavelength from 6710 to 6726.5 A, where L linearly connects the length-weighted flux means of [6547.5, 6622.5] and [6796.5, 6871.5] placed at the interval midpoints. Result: 0.20 mag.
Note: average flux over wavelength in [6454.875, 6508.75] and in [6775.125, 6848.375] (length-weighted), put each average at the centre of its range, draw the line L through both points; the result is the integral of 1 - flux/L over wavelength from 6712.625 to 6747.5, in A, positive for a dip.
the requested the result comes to 1.9 A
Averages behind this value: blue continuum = 7.54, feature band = 5.51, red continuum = 5.26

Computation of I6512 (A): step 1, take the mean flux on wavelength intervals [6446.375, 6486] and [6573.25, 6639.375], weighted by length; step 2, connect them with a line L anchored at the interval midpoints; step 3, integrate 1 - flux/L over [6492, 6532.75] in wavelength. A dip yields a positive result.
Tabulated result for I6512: -2.7 A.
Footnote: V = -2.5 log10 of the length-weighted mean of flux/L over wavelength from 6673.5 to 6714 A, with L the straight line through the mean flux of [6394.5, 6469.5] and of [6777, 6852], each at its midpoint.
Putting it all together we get -0.094 mag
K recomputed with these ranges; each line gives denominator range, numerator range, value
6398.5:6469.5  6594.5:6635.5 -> 1.22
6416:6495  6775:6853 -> 0.82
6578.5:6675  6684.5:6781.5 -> 0.78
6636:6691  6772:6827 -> 0.81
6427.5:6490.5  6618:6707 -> 1.00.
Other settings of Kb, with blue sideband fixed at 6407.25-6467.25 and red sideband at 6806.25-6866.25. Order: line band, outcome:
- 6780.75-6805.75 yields 0.04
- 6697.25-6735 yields -0.02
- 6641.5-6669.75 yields -0.17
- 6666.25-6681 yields -0.18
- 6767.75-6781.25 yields -0.05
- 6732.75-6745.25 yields -0.02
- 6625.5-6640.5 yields -0.22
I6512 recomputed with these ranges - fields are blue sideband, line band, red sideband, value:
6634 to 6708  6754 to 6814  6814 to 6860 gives 3.6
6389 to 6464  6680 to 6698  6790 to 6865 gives -1.1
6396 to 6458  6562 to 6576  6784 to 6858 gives -4.8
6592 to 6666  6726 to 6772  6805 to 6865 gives 4.7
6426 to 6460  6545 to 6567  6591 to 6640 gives -3.1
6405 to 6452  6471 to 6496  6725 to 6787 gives -4.1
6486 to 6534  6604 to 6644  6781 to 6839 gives -4.3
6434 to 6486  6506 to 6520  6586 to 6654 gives -1.7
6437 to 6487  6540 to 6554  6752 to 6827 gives -4.1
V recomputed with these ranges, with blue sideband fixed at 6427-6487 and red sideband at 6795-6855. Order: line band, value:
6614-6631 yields -0.21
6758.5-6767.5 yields 0.02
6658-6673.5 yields -0.12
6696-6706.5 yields -0.06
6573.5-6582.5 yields -0.21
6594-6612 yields -0.25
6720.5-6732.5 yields 0.09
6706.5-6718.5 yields -0.03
